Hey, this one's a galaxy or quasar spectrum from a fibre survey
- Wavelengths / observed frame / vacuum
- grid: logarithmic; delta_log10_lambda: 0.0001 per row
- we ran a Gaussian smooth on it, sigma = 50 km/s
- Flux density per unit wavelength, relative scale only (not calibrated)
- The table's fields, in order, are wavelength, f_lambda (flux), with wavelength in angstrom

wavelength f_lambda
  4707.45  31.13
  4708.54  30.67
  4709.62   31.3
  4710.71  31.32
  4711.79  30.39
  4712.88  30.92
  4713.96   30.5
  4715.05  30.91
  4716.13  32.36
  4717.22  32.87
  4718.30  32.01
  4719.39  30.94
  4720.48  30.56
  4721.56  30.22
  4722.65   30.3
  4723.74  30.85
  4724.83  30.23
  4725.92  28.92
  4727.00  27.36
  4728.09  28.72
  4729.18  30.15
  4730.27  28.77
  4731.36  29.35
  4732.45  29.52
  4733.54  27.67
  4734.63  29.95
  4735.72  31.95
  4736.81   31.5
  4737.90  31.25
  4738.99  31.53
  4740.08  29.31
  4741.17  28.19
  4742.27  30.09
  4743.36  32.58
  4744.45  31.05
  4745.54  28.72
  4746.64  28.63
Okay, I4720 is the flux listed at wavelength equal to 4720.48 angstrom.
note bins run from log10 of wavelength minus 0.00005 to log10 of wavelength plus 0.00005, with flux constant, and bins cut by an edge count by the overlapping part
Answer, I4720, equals 30.56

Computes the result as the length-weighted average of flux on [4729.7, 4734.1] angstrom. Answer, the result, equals 28.8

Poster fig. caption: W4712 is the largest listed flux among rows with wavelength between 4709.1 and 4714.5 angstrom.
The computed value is 31.32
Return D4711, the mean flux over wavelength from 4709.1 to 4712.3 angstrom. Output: 31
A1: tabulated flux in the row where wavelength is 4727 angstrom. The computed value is 27.36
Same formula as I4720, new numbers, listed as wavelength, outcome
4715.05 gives 30.91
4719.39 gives 30.94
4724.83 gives 30.23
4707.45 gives 31.13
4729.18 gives 30.15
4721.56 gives 30.22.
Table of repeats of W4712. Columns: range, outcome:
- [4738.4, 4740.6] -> 31.53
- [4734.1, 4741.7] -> 31.95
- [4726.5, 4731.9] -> 30.15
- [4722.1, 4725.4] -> 30.85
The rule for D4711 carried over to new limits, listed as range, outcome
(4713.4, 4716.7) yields 31.3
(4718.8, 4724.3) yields 30.5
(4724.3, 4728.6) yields 28.8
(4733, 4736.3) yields 29.9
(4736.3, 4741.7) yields 30.4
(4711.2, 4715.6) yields 30.7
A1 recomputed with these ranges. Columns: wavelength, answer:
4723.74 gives 30.85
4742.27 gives 30.09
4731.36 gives 29.35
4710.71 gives 31.32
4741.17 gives 28.19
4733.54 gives 27.67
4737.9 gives 31.25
